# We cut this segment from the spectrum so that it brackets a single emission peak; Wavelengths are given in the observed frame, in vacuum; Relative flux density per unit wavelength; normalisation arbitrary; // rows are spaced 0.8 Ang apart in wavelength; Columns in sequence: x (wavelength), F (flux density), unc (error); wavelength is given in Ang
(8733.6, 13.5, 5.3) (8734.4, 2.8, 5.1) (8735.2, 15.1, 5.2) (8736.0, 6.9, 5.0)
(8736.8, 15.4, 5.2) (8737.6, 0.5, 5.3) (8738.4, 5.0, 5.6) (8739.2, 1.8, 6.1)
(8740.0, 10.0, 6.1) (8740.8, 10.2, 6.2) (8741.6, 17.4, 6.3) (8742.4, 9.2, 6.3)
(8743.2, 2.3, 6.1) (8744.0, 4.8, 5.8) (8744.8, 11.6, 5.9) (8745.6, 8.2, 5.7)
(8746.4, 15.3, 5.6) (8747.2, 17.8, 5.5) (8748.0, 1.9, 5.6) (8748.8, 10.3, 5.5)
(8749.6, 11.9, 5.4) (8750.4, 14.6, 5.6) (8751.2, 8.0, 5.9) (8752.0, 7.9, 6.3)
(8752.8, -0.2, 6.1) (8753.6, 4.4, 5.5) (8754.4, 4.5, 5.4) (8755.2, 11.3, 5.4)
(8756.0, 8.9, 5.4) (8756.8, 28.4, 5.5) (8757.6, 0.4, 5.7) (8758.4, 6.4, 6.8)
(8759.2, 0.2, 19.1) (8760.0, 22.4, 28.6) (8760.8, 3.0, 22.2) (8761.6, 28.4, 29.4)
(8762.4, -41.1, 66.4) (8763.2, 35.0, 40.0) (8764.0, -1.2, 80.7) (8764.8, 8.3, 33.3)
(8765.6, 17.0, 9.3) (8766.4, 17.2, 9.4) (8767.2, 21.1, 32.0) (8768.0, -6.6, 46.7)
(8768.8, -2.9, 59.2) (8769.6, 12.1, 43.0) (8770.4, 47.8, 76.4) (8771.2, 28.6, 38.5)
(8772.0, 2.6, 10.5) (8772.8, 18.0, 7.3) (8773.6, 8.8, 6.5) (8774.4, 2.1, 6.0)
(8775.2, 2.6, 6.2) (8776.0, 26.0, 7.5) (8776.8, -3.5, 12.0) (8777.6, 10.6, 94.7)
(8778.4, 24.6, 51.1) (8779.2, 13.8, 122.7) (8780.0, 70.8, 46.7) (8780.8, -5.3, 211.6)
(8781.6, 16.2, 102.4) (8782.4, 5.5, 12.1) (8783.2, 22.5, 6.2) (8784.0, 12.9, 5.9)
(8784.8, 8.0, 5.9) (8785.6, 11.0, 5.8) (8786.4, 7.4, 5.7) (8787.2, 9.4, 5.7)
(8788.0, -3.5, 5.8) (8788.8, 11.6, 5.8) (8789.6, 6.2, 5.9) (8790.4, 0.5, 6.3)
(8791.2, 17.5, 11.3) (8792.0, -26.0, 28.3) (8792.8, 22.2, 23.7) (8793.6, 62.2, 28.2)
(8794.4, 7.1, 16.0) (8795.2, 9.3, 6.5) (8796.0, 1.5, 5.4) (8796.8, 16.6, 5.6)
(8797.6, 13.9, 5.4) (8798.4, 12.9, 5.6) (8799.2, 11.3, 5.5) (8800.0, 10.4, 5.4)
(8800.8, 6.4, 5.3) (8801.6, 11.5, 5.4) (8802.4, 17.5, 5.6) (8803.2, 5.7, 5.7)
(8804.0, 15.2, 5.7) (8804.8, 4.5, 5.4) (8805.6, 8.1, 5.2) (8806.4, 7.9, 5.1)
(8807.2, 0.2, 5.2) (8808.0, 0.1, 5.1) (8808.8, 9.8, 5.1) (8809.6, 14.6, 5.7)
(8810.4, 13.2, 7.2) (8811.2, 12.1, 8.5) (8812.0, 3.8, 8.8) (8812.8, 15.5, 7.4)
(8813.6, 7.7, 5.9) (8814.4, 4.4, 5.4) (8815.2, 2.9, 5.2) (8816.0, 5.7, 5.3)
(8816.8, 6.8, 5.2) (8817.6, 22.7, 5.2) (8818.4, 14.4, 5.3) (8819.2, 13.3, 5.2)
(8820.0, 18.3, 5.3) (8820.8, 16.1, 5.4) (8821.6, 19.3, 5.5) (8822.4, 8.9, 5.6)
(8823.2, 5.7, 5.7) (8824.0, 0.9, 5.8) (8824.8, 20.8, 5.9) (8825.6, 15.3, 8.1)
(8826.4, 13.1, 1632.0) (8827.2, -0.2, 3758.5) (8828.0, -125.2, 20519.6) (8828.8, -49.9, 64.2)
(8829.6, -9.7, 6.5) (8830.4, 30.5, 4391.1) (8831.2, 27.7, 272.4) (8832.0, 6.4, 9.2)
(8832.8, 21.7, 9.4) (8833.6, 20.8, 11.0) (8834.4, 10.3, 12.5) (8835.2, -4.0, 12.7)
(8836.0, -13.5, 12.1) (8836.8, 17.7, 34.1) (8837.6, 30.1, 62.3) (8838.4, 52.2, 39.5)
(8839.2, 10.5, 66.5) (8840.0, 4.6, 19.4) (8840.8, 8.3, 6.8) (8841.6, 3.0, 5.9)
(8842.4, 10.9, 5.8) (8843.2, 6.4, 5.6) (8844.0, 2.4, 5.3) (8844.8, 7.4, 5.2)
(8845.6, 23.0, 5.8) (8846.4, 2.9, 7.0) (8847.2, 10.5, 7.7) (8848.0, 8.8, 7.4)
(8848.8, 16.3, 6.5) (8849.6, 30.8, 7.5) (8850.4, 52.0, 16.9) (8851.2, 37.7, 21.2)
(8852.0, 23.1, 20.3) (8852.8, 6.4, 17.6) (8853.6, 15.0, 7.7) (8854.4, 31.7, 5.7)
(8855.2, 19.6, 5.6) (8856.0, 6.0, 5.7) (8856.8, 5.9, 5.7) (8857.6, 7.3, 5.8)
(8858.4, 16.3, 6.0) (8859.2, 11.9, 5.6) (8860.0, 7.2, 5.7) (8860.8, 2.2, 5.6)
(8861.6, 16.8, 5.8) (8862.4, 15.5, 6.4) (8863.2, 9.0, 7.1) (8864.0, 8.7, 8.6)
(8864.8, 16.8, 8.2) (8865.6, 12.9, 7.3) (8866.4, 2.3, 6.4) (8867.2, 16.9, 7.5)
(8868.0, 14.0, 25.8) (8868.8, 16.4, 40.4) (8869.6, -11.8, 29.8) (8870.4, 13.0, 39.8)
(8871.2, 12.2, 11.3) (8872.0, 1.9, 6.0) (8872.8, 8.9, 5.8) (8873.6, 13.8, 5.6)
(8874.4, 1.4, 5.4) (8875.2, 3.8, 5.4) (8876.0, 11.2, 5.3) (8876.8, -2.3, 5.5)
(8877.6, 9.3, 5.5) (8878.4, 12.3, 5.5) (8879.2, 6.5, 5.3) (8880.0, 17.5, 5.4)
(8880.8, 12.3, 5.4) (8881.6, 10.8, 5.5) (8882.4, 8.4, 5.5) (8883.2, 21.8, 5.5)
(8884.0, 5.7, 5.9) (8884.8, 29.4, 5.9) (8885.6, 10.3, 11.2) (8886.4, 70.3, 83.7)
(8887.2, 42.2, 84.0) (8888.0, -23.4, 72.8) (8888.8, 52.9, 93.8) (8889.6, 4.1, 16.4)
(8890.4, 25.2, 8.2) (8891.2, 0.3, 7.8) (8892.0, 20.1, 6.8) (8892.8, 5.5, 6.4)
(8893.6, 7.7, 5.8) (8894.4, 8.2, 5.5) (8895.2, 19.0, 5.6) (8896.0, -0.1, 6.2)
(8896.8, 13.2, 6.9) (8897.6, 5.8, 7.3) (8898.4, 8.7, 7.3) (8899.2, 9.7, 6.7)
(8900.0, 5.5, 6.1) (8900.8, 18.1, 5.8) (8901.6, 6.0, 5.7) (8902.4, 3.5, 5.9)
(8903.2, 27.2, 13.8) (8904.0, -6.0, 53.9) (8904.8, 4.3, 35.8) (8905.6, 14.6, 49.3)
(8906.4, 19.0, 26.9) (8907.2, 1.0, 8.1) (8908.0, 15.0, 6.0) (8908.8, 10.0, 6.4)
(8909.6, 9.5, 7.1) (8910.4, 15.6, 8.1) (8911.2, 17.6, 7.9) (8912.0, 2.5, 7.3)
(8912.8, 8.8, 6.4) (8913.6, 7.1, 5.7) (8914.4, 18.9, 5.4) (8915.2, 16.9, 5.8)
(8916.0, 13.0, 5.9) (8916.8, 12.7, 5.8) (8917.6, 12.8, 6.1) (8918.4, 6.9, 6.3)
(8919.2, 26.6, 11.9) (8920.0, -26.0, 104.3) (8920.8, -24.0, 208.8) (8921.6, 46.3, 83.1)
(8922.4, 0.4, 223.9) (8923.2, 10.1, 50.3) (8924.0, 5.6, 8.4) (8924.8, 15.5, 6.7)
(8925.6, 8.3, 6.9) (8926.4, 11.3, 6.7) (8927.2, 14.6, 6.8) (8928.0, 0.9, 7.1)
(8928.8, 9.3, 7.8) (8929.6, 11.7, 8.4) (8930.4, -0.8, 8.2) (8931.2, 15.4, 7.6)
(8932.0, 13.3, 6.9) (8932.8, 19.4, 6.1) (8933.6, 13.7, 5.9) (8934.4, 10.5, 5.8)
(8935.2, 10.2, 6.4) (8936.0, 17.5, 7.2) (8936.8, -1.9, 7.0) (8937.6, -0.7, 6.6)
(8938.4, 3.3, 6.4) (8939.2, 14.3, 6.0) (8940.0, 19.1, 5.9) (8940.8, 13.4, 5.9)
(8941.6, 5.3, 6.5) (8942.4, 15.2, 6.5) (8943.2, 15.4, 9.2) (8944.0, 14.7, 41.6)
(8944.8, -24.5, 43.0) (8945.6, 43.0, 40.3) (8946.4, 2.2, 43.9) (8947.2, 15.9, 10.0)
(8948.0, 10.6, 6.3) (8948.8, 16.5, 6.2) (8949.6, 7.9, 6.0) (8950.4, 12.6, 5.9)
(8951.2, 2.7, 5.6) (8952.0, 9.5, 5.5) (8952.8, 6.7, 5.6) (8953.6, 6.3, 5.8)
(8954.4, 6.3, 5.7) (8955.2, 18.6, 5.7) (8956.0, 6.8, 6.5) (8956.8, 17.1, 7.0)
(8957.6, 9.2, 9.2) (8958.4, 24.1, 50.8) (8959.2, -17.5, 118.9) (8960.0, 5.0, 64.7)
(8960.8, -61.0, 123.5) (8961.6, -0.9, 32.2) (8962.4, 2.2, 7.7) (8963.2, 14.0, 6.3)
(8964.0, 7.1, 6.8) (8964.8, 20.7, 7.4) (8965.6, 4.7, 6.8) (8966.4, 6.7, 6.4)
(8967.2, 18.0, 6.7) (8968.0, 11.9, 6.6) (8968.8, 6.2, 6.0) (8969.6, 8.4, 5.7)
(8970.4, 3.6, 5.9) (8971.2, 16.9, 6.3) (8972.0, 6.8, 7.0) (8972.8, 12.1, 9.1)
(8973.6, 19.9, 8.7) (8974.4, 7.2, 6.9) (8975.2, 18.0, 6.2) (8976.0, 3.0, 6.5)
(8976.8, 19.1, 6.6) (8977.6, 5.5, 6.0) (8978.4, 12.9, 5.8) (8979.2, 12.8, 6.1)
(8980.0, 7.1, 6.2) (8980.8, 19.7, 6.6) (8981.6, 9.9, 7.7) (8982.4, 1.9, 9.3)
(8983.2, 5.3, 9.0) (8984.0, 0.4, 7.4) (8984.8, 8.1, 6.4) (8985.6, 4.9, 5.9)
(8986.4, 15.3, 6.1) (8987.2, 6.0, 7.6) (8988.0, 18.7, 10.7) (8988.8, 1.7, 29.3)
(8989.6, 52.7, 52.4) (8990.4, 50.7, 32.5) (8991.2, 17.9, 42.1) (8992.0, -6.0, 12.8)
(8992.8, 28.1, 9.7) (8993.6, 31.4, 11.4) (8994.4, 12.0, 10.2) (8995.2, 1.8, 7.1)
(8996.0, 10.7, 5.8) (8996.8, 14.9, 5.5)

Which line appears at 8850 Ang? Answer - H-gamma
